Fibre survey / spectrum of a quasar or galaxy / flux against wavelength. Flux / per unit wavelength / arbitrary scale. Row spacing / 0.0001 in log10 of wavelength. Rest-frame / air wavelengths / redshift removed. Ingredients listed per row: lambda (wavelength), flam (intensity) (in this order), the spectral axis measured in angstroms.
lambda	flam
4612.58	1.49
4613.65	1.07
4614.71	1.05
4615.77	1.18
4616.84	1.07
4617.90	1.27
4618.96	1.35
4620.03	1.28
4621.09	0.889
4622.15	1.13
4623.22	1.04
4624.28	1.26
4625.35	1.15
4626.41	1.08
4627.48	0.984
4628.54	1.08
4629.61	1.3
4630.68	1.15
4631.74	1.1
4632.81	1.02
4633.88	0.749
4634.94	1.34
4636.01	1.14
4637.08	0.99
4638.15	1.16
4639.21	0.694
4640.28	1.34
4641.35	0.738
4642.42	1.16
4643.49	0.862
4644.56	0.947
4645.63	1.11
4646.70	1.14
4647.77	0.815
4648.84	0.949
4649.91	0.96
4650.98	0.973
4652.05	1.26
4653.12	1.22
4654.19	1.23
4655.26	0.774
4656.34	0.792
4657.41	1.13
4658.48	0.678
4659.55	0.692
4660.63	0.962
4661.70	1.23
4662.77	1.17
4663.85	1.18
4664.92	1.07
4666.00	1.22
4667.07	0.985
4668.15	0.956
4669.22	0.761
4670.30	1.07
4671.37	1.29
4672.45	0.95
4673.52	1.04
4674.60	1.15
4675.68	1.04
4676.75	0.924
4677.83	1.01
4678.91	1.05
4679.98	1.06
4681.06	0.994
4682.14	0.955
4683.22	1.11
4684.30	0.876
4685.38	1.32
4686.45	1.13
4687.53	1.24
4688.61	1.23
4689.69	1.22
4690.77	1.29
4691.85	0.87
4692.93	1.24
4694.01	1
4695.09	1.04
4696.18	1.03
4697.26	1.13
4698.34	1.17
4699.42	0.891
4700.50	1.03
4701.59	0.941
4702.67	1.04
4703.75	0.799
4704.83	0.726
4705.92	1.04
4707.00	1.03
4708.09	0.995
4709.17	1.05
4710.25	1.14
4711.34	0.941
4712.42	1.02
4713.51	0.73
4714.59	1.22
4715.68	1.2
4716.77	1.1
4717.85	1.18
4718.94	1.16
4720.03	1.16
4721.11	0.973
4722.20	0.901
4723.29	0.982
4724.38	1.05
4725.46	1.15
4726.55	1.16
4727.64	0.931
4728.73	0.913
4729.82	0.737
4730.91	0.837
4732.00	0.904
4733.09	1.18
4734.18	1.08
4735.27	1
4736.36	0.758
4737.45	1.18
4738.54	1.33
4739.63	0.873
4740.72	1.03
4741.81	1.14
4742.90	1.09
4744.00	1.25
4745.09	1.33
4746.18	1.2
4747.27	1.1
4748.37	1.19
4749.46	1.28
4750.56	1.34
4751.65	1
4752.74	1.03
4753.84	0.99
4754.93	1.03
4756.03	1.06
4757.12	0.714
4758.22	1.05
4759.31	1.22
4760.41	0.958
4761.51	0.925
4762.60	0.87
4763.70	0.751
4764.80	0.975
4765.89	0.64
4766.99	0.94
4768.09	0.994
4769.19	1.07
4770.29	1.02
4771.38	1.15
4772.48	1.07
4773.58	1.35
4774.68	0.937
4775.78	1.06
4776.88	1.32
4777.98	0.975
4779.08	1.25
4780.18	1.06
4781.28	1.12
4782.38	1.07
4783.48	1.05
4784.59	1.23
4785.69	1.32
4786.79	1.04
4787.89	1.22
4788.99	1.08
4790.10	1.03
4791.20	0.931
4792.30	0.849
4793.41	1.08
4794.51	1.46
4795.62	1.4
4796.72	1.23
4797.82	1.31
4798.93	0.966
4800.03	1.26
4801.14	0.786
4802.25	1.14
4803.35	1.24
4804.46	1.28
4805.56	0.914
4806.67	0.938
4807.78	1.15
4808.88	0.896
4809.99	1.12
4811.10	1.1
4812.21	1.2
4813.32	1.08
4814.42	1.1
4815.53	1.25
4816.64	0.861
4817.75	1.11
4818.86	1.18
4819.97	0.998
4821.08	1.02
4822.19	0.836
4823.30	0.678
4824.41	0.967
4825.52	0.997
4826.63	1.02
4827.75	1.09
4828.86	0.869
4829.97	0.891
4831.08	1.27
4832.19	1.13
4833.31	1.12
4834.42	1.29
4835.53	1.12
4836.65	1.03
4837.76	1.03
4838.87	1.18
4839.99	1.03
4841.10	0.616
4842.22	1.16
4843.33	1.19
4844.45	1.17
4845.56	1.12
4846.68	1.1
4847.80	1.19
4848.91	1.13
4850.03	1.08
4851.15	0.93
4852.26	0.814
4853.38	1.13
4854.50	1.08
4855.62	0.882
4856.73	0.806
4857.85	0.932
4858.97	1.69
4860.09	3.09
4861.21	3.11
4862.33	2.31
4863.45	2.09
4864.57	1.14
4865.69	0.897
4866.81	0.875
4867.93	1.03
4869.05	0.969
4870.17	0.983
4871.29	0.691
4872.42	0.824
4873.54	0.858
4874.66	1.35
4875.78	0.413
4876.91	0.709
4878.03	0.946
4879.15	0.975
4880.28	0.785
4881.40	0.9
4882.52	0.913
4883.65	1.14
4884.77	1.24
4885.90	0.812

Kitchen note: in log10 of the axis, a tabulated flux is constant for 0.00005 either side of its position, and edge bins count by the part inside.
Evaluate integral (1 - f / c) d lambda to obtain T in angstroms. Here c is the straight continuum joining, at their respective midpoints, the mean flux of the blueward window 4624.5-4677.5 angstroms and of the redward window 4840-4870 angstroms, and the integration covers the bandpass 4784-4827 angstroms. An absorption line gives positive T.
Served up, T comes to 4.8 angstroms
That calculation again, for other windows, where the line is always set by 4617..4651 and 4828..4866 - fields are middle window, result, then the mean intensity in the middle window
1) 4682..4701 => 0.29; 1.1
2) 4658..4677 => 1.30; 1.02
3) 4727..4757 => 2.63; 1.06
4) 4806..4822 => 2.10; 1.06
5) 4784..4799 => 0.59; 1.16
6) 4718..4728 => 0.76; 1.06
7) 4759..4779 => 2.89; 1.02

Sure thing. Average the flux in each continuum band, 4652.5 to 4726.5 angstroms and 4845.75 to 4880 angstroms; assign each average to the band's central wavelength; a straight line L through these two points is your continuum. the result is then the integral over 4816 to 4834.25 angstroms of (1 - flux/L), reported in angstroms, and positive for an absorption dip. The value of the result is 2.4 angstroms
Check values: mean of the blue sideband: 1.04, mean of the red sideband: 1.2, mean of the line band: 1.01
